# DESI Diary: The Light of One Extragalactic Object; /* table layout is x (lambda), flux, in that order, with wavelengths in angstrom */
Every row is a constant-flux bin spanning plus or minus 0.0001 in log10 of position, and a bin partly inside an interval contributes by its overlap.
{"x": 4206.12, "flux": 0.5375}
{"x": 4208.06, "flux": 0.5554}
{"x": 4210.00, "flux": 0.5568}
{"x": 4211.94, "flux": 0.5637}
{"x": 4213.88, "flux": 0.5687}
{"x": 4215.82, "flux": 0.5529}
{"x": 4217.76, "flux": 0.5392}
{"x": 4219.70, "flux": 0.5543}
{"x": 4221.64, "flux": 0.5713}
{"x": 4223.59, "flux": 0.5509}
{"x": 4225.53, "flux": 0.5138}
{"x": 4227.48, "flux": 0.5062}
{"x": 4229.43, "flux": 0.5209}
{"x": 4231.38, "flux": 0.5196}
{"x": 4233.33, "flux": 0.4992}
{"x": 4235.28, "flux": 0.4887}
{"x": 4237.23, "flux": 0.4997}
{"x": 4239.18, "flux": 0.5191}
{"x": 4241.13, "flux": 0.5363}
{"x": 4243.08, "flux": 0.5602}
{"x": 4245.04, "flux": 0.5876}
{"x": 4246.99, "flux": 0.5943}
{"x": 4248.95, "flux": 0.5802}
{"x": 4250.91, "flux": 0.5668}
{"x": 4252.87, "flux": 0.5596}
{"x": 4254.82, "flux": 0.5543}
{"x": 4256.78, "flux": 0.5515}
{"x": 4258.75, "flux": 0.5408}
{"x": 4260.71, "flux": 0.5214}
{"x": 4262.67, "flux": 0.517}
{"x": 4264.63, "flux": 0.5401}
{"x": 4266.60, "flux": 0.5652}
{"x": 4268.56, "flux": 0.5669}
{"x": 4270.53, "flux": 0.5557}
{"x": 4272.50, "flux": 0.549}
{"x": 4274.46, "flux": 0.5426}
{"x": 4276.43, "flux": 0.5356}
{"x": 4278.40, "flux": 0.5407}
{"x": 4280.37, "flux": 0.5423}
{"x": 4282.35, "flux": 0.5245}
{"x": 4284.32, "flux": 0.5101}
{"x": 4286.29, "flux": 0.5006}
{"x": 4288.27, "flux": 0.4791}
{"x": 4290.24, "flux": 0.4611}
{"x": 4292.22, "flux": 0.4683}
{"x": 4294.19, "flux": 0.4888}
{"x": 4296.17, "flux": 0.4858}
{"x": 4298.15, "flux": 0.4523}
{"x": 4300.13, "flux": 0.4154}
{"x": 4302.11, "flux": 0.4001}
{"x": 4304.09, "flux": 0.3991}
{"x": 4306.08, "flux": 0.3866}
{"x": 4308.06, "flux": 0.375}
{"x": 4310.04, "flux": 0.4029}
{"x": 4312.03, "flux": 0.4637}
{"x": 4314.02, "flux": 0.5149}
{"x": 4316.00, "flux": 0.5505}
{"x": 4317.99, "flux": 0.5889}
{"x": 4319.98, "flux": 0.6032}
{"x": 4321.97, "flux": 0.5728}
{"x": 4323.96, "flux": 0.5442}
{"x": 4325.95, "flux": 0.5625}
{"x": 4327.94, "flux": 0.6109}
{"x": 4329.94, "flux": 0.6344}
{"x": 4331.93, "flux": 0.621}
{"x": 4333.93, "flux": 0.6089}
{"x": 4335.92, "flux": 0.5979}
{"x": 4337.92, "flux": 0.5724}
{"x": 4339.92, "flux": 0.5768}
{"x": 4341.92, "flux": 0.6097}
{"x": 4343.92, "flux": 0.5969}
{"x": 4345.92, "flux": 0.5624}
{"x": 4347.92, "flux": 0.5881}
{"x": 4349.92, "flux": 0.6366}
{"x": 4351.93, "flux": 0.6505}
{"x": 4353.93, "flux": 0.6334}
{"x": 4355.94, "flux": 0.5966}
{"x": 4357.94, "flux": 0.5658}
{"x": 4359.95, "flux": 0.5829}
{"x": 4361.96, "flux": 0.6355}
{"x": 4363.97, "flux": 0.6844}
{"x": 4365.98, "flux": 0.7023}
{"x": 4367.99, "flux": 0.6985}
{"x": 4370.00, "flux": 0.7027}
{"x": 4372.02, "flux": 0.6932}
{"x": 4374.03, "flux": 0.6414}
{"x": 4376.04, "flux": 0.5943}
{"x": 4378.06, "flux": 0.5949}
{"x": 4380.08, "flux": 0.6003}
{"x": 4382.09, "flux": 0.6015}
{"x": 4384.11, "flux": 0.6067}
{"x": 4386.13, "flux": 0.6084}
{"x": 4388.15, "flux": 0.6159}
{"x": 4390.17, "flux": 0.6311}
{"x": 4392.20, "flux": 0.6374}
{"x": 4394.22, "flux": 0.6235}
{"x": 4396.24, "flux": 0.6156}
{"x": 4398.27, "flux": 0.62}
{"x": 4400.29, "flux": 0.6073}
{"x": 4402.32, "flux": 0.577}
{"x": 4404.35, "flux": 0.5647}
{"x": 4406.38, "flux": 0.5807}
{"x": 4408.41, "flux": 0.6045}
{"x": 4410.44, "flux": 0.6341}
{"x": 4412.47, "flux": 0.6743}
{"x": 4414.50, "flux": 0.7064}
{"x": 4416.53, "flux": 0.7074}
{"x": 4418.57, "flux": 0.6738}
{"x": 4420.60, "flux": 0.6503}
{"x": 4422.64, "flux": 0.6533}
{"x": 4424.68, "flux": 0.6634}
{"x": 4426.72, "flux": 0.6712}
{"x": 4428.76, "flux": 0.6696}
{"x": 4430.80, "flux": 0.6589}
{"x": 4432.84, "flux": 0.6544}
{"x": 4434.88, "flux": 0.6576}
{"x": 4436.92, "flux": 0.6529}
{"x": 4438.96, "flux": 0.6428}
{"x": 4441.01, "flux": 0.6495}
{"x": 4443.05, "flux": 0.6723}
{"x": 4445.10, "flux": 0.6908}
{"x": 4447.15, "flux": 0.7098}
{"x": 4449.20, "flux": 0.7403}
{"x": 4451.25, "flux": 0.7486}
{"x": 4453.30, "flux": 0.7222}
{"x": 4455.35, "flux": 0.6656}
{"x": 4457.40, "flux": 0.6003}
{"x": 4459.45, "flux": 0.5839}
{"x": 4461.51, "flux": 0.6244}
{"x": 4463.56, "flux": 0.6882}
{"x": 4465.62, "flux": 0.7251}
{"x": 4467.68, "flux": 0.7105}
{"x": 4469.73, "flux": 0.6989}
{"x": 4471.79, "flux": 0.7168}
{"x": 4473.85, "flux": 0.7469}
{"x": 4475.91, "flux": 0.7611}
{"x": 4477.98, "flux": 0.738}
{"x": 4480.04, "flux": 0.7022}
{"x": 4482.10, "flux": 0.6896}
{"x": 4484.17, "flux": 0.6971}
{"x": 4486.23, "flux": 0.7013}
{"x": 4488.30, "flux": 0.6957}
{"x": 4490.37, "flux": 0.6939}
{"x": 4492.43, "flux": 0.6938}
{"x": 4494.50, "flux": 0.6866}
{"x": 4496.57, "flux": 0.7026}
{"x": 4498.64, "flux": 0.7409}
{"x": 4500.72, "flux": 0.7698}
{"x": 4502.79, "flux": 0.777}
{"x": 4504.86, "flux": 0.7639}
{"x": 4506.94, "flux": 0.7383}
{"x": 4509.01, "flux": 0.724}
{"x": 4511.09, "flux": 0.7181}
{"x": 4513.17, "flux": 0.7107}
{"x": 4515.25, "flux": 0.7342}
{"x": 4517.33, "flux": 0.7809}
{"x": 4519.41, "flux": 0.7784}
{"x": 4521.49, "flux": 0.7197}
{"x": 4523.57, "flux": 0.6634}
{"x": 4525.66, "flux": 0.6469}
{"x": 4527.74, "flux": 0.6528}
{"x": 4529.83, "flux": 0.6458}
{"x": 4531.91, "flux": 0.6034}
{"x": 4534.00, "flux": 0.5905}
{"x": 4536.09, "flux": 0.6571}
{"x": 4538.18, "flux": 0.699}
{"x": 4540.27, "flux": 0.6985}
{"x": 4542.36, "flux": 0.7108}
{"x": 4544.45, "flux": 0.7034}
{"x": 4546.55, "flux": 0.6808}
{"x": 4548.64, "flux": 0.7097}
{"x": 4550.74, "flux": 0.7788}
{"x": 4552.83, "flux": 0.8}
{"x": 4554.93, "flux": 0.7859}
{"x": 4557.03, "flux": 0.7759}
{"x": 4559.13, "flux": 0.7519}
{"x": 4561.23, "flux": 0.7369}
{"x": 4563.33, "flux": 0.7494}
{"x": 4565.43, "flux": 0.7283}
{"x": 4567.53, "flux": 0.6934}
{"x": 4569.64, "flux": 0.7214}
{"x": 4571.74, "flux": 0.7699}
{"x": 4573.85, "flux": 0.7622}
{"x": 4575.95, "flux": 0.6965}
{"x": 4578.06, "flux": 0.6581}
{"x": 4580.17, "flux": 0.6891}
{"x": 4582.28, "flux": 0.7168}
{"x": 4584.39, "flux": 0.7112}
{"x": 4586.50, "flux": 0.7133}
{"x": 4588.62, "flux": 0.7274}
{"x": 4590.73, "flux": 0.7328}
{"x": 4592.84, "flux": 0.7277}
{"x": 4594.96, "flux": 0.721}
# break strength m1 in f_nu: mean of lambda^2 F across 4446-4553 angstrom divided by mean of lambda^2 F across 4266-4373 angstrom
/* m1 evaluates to 1.38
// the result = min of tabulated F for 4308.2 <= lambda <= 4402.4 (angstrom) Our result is 0.4029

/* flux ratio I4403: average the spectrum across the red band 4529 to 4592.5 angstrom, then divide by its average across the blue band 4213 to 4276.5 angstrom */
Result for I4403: 1.3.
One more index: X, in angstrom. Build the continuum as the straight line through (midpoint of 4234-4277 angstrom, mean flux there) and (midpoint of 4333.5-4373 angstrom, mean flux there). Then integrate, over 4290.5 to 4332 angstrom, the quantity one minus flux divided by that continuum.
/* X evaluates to 6.56 angstrom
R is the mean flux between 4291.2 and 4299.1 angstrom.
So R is 0.474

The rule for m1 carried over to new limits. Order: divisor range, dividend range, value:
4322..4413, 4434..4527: 1.21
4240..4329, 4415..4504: 1.44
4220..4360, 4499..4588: 1.49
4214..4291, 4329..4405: 1.21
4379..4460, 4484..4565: 1.16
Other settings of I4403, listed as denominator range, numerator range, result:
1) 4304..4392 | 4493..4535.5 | 1.20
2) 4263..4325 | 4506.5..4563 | 1.42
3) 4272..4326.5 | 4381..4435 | 1.29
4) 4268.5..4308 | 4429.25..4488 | 1.42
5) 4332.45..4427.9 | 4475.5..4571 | 1.14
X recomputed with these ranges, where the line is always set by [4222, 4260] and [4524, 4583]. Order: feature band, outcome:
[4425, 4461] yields -1.19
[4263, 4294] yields 1.96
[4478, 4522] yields -3.02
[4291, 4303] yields 2.47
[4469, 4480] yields -1.09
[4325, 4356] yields -0.57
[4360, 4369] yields -0.95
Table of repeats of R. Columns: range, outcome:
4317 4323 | 0.588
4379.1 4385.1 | 0.603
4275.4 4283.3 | 0.535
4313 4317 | 0.533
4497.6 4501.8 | 0.755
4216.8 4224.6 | 0.554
